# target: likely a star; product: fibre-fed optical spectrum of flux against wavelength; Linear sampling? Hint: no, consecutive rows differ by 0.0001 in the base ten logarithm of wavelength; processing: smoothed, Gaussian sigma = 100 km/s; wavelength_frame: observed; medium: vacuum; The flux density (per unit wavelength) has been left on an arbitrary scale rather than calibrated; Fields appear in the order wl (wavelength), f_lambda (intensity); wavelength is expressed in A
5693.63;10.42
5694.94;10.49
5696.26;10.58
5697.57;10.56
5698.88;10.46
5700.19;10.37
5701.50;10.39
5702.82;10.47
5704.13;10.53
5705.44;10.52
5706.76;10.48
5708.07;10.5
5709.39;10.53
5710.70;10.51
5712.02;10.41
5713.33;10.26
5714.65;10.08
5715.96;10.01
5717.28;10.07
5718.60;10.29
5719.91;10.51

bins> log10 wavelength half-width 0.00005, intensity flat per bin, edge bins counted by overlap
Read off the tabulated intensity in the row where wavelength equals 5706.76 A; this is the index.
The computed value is 10.48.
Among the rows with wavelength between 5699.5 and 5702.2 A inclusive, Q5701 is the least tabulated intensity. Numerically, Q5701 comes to 10.37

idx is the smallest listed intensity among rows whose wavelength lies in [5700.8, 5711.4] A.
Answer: 10.39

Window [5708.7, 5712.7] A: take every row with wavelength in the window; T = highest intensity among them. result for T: 10.53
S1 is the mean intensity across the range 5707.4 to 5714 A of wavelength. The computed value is 10.4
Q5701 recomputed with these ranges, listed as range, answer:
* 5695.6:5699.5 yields 10.46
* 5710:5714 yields 10.26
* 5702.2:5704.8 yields 10.47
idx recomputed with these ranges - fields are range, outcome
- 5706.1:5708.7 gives 10.48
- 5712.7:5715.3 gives 10.08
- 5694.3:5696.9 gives 10.49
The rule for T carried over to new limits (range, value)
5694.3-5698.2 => 10.58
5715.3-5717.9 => 10.07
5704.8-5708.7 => 10.52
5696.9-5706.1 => 10.56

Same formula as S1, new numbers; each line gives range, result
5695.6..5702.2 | 10.5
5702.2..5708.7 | 10.5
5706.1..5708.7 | 10.5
